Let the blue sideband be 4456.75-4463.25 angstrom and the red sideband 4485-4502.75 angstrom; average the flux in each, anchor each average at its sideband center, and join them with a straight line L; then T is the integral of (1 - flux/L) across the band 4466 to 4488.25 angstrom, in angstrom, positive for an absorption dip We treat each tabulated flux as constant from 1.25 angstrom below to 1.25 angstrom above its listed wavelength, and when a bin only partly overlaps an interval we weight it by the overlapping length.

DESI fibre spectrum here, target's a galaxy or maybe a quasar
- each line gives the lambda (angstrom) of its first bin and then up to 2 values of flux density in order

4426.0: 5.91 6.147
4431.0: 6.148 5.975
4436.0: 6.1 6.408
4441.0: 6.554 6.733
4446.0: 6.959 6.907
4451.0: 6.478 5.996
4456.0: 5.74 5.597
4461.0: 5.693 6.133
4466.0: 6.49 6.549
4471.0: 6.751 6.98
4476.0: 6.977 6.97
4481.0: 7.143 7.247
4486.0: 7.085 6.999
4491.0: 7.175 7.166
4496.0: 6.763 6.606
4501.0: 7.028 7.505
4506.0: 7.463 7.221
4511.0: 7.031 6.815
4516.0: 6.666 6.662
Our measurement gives -2.0 angstrom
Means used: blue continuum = 5.73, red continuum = 6.99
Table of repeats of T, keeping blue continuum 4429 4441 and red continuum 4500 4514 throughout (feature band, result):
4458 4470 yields 0.8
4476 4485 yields -0.4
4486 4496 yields -0.1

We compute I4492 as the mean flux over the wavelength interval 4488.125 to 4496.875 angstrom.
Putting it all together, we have 7.04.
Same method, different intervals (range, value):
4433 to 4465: 6.26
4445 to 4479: 6.43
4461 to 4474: 6.47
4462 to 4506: 6.92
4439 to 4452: 6.71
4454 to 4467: 5.92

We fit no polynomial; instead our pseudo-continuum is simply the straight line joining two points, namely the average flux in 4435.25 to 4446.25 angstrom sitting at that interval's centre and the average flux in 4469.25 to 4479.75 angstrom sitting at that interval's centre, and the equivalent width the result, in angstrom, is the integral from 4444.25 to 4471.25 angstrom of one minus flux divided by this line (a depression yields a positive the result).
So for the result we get 1.71 angstrom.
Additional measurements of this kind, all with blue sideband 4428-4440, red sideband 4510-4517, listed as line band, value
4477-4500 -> -1.4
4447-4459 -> 0.2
